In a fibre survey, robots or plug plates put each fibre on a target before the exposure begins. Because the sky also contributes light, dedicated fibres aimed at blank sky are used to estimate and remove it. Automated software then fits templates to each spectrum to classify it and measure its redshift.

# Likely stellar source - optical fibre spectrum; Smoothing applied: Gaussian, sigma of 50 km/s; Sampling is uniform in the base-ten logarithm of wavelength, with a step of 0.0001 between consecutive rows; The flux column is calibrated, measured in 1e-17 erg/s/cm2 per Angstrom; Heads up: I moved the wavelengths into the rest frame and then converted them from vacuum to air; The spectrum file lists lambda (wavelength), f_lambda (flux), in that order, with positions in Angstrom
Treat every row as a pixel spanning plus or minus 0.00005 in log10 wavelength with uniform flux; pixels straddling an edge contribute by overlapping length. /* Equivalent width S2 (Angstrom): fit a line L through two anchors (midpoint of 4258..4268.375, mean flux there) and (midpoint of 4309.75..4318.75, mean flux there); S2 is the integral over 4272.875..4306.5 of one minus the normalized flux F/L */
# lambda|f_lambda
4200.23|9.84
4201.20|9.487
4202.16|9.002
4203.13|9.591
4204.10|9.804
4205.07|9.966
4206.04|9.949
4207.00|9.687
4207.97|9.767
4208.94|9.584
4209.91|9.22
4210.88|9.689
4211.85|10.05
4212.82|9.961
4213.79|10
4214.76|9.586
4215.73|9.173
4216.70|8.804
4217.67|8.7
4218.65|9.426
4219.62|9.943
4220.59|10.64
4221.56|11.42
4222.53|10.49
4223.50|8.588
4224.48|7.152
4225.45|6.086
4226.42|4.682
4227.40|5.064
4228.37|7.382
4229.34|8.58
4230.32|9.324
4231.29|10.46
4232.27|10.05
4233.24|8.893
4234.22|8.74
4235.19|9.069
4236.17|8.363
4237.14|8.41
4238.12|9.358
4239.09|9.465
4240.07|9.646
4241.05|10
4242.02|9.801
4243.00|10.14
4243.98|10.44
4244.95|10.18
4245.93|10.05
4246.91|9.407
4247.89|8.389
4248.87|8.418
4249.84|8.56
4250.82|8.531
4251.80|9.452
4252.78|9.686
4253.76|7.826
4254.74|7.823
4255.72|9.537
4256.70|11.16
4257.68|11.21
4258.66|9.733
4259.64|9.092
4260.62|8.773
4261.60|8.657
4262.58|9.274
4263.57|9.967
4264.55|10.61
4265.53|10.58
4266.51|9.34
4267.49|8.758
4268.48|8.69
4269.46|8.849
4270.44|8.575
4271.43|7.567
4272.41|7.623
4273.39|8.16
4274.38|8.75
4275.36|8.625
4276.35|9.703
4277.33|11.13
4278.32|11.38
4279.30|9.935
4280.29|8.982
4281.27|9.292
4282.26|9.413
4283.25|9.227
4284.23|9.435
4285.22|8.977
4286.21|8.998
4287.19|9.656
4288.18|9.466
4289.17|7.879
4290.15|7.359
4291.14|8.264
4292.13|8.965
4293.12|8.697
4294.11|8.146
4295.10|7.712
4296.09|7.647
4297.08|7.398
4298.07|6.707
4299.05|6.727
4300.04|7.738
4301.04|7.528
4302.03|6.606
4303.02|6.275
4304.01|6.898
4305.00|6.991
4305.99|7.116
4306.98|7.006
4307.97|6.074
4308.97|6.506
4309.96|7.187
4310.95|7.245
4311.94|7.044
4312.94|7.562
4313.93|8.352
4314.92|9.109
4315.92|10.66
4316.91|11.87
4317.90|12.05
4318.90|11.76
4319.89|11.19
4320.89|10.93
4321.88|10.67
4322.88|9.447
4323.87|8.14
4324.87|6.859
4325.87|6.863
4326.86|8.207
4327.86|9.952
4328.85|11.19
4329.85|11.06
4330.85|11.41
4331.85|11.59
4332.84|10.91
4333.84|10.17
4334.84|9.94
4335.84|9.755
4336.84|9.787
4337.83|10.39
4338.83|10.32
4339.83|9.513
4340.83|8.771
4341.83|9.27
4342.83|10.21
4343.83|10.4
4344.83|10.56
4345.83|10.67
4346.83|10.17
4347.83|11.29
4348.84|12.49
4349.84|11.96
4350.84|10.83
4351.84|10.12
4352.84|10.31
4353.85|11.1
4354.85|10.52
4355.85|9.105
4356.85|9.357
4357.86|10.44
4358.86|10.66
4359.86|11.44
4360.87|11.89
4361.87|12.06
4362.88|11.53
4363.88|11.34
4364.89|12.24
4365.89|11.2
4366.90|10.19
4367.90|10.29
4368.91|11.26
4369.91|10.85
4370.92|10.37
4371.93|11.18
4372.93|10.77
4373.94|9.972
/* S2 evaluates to 3.3 Angstrom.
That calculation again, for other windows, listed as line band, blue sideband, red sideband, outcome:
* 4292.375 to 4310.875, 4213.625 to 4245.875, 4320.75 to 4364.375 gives 5.0 Angstrom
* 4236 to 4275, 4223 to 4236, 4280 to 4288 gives -2.9 Angstrom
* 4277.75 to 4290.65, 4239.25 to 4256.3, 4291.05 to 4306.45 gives -2.0 Angstrom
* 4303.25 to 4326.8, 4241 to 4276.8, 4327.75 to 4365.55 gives 3.7 Angstrom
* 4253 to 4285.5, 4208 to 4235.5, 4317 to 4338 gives 0.7 Angstrom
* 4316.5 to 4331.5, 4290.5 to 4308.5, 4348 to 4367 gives -2.1 Angstrom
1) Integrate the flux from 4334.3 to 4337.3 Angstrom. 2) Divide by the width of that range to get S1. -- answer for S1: 9.82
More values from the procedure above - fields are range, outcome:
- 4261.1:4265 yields 9.6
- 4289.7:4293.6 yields 8.32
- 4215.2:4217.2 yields 9.01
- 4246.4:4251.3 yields 8.67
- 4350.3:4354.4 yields 10.6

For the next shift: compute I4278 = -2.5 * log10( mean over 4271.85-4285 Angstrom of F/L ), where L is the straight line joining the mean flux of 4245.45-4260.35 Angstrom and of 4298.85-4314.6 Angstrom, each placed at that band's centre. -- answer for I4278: -0.14 mag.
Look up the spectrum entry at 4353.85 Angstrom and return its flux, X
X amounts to 11.1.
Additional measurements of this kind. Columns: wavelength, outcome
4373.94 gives 9.972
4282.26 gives 9.413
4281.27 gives 9.292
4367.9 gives 10.29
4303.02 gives 6.275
